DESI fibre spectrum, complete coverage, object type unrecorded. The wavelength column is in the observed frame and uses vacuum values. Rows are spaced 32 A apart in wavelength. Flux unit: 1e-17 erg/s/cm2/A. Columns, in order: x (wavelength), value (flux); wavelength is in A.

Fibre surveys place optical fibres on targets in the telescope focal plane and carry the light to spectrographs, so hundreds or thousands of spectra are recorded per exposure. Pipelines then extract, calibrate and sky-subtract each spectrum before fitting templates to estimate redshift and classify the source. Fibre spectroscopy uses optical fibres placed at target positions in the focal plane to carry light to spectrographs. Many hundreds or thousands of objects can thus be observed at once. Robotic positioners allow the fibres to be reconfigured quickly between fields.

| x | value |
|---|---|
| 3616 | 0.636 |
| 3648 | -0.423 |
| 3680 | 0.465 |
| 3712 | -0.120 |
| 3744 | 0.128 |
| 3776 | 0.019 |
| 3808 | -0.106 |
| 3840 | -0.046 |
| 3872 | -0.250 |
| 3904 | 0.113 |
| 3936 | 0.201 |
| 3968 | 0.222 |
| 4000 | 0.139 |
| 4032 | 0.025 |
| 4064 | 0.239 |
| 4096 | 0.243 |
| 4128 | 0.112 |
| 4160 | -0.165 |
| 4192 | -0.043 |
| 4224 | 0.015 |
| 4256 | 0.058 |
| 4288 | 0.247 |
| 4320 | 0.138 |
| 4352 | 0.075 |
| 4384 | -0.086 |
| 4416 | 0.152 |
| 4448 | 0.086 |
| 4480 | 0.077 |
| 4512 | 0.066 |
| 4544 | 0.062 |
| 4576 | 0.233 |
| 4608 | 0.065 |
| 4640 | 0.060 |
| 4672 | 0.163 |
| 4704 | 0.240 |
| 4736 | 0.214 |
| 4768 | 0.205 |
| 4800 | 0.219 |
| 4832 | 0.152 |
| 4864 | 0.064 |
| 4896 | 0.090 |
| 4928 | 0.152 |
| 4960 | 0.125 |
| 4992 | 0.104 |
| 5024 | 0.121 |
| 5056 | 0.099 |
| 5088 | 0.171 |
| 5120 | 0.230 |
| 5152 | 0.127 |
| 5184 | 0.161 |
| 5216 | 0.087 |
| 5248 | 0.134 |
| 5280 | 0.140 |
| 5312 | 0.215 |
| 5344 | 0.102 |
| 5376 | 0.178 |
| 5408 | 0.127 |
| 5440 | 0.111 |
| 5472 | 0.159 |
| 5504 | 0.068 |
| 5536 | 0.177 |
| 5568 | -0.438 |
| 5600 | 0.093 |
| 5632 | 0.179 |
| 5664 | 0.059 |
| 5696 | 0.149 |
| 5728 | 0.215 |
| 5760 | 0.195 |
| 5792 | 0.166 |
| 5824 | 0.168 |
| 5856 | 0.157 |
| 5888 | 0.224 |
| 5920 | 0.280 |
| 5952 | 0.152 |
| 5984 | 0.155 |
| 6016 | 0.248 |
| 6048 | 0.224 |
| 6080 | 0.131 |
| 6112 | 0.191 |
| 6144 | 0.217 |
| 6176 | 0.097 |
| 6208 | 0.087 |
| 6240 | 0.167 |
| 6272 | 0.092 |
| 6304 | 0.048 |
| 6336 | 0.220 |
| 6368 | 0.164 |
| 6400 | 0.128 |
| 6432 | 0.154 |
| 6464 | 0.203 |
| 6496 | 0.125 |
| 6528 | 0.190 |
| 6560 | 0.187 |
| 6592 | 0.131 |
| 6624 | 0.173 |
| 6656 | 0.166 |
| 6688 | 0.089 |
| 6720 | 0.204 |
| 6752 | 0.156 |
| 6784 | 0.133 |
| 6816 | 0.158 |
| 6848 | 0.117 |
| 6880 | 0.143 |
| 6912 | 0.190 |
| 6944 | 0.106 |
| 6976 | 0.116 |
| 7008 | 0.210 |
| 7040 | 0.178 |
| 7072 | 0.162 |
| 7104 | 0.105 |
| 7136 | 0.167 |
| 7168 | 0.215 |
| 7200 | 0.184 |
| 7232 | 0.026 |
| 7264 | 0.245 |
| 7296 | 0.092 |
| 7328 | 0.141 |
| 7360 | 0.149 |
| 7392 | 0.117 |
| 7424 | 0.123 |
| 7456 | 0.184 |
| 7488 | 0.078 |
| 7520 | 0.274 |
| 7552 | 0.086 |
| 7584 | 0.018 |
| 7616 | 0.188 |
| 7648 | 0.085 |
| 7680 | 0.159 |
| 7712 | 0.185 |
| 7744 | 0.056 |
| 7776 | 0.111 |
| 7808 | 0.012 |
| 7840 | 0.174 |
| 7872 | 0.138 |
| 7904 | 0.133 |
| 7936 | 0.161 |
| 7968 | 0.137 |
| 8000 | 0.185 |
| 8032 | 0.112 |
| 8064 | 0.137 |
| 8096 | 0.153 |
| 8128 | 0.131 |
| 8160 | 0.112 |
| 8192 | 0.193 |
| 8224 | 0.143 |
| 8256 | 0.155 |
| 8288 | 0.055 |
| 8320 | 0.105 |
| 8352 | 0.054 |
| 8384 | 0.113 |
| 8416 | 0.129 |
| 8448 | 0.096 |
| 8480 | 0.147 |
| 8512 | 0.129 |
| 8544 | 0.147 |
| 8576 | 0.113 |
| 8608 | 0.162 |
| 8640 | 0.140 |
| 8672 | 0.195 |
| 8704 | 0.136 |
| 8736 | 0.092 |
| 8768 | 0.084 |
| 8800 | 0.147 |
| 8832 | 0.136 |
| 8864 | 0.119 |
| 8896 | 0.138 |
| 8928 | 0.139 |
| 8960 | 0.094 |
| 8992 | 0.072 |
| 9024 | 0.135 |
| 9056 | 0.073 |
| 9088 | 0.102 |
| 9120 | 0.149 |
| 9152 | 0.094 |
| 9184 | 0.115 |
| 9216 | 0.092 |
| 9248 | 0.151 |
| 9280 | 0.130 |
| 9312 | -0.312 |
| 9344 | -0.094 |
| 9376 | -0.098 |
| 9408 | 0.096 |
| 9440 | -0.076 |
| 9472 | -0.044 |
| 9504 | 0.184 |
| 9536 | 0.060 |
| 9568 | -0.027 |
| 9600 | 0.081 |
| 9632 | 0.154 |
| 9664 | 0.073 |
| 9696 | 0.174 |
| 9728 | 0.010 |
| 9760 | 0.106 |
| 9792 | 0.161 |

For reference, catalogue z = 0.15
